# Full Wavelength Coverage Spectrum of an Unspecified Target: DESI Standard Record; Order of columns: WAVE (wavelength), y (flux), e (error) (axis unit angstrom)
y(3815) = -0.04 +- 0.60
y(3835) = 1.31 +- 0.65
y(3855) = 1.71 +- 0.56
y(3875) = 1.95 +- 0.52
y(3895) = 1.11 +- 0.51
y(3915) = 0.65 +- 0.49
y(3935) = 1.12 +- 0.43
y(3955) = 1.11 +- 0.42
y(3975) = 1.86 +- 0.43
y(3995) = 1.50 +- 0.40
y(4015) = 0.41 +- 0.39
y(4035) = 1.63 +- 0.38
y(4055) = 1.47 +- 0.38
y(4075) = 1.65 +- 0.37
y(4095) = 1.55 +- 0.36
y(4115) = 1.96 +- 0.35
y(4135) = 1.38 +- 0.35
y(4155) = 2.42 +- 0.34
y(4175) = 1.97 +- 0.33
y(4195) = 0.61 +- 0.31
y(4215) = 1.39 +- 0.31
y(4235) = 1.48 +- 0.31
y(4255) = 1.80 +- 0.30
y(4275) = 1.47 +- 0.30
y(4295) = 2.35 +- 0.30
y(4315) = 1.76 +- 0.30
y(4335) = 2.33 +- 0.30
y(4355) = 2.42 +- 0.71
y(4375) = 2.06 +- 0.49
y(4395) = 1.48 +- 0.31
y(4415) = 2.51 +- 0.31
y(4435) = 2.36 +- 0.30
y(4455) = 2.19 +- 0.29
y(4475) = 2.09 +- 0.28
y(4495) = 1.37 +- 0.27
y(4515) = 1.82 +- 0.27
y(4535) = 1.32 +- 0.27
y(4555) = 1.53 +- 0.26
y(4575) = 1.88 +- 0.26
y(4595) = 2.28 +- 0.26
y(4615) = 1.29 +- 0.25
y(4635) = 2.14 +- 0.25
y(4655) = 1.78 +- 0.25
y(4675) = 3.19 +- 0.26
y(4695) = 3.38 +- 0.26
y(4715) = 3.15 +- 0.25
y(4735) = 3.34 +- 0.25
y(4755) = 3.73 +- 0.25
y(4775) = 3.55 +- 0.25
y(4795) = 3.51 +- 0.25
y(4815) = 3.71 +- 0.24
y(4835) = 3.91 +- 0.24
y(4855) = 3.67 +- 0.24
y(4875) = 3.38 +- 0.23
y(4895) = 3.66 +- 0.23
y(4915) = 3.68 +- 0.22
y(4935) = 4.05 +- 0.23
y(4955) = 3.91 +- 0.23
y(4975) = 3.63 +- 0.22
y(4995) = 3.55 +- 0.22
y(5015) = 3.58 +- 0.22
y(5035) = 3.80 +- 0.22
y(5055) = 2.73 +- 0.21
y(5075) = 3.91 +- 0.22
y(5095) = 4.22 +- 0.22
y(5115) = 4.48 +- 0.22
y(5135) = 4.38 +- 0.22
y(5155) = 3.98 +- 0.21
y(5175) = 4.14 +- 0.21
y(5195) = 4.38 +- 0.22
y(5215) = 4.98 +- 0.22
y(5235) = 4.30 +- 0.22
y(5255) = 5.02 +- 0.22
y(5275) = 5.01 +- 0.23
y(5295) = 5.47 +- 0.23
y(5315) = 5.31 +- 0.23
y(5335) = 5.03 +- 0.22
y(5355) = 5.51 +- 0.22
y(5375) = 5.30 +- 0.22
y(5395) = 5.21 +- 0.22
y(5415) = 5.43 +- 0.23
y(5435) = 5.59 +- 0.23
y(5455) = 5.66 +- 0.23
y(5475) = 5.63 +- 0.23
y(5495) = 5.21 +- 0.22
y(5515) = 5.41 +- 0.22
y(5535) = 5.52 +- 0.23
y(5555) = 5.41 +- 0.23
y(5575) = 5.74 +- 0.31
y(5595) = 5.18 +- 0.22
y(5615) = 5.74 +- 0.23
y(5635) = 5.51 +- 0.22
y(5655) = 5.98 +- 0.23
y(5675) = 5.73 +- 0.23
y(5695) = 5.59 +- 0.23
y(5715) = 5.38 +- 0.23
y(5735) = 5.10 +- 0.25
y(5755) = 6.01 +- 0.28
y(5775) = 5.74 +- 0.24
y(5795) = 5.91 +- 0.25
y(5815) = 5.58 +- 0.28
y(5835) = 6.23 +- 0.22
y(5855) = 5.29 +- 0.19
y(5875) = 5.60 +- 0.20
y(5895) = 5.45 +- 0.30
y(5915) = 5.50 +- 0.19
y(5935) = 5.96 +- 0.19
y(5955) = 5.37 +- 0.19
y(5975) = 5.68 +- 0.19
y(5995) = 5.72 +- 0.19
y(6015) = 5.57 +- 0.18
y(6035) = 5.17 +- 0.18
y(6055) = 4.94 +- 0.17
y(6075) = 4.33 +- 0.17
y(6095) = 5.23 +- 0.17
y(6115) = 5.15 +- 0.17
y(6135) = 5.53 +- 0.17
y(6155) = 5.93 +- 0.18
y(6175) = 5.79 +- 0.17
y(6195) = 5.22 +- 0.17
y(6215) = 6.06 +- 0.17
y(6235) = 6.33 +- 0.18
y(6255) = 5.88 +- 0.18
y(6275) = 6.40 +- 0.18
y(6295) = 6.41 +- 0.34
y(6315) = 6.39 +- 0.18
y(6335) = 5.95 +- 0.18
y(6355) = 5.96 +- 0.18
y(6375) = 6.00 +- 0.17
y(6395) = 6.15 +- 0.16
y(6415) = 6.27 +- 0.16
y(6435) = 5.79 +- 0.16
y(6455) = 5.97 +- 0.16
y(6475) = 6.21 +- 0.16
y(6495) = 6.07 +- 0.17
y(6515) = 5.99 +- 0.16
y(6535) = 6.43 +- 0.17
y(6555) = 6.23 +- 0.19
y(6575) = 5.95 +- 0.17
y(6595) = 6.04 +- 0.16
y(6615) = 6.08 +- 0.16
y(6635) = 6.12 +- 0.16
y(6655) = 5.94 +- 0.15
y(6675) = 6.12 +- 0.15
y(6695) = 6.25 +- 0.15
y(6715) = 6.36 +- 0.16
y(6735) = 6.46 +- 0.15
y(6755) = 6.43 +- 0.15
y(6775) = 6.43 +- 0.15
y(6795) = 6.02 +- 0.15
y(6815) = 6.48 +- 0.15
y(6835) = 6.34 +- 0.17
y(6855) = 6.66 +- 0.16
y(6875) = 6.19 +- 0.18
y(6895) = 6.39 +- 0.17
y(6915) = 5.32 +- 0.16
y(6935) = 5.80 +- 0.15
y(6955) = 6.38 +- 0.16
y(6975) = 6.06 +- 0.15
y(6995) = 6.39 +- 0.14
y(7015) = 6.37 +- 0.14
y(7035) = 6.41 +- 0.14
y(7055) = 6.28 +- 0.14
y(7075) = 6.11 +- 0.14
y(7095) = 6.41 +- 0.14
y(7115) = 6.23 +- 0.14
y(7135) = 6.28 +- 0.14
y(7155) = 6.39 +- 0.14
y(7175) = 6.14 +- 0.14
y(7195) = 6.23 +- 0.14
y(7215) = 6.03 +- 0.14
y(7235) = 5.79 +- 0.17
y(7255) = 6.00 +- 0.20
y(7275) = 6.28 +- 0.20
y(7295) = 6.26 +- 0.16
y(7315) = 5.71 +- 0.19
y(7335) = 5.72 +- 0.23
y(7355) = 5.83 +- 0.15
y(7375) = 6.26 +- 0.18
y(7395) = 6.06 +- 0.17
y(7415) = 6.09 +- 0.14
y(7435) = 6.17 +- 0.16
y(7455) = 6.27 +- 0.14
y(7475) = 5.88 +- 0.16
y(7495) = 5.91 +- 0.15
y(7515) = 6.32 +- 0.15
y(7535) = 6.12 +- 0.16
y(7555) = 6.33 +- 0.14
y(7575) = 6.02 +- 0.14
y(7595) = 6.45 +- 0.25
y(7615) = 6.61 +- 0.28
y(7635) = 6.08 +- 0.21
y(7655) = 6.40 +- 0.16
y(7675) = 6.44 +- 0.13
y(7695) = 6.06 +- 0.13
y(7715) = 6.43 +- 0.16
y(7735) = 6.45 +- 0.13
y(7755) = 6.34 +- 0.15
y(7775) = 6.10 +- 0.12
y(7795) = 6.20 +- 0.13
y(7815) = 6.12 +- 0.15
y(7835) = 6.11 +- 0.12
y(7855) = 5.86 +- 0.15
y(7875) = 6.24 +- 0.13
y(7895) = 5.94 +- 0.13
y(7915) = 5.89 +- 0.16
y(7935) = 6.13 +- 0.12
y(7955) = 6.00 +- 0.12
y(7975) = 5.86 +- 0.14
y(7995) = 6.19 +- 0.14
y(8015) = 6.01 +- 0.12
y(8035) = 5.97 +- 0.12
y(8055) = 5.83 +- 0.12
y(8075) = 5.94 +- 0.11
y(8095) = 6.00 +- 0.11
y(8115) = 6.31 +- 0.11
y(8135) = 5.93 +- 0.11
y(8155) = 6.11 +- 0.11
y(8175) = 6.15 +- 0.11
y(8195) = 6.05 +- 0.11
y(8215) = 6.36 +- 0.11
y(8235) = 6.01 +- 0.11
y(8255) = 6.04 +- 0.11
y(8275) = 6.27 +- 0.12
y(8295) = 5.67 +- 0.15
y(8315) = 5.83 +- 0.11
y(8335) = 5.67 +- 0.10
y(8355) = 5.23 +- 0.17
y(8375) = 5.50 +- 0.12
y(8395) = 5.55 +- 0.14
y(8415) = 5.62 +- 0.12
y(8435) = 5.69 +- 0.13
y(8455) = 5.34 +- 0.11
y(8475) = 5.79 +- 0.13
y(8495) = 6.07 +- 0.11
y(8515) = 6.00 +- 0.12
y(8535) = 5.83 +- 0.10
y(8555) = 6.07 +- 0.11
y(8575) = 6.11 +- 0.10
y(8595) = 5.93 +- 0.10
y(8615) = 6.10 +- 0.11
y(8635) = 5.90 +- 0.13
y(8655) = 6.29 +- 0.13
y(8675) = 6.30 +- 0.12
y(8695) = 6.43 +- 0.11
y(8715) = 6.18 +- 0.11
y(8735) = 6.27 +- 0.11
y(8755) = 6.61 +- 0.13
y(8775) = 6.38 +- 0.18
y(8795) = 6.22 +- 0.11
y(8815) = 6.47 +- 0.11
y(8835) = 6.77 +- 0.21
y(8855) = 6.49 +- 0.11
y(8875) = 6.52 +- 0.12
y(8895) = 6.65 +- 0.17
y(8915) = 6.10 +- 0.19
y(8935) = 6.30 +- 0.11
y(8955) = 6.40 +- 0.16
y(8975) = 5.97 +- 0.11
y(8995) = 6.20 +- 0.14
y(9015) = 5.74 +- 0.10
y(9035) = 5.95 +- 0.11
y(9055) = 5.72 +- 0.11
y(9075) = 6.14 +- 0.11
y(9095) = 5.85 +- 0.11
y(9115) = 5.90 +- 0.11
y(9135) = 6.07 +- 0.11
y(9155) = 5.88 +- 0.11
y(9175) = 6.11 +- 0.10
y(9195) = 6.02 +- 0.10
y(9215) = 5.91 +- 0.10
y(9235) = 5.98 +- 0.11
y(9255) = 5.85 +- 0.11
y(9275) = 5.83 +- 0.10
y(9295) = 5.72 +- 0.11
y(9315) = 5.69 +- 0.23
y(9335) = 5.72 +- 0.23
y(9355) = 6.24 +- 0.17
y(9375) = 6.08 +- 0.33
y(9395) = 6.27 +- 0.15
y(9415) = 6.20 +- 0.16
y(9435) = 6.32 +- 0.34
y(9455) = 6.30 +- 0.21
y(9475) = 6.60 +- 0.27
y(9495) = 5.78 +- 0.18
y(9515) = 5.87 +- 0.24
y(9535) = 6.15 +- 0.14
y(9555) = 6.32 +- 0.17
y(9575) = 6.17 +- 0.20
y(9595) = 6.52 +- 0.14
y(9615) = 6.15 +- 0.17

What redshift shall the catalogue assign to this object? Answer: 0.17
